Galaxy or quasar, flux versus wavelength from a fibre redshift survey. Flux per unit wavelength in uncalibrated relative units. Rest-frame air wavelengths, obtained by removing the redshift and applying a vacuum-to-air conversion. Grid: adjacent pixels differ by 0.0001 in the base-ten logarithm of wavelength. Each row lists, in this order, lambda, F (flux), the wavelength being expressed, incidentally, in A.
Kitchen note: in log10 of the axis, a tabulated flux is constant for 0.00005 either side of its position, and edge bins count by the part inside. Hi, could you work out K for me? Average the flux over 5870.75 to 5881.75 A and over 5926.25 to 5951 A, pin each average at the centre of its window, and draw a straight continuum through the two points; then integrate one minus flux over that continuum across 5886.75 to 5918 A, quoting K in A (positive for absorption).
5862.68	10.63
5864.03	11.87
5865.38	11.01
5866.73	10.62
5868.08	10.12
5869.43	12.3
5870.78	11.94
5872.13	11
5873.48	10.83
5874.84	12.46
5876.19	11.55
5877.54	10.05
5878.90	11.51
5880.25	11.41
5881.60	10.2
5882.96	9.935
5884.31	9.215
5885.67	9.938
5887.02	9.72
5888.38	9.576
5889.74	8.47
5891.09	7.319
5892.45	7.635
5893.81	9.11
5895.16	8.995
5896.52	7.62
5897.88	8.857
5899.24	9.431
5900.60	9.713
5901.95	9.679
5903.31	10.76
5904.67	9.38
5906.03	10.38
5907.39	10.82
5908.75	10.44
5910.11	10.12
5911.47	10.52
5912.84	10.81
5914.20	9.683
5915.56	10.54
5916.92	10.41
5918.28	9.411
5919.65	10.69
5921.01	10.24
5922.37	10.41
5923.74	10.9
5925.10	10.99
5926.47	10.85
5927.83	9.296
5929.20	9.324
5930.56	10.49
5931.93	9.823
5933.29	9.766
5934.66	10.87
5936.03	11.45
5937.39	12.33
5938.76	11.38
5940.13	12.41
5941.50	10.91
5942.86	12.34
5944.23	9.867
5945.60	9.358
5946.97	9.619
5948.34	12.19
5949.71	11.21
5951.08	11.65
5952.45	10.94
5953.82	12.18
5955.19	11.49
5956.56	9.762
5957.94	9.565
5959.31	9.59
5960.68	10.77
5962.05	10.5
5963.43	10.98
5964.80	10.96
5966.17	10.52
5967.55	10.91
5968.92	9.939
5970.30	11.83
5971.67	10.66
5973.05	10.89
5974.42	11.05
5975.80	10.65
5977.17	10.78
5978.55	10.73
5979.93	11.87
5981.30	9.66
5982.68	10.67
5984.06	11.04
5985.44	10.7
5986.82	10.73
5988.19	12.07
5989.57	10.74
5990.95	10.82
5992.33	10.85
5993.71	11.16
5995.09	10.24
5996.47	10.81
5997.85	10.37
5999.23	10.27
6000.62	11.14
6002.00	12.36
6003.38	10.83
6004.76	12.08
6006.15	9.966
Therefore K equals 4.16 A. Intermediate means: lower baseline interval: 11.2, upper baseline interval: 10.8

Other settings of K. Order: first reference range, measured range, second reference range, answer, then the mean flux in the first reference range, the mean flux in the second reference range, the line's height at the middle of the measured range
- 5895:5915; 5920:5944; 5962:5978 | -1.3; 9.84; 10.8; 10.2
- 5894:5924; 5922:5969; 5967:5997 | -1.5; 9.97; 10.9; 10.4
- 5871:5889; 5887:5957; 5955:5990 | 2.7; 10.6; 10.7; 10.7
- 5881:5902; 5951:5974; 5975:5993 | -0.7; 9.07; 10.9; 10.5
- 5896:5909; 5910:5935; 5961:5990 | -0.6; 9.71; 10.9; 10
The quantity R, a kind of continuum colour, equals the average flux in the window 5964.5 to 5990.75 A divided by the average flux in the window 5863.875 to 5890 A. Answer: 1.0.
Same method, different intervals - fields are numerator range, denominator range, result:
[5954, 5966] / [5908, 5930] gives 1.02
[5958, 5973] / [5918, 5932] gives 1.04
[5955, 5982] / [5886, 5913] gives 1.13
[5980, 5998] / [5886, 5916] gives 1.14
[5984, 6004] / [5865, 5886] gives 1.00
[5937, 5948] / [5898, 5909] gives 1.10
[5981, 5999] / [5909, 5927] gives 1.03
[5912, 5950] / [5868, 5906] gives 1.07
